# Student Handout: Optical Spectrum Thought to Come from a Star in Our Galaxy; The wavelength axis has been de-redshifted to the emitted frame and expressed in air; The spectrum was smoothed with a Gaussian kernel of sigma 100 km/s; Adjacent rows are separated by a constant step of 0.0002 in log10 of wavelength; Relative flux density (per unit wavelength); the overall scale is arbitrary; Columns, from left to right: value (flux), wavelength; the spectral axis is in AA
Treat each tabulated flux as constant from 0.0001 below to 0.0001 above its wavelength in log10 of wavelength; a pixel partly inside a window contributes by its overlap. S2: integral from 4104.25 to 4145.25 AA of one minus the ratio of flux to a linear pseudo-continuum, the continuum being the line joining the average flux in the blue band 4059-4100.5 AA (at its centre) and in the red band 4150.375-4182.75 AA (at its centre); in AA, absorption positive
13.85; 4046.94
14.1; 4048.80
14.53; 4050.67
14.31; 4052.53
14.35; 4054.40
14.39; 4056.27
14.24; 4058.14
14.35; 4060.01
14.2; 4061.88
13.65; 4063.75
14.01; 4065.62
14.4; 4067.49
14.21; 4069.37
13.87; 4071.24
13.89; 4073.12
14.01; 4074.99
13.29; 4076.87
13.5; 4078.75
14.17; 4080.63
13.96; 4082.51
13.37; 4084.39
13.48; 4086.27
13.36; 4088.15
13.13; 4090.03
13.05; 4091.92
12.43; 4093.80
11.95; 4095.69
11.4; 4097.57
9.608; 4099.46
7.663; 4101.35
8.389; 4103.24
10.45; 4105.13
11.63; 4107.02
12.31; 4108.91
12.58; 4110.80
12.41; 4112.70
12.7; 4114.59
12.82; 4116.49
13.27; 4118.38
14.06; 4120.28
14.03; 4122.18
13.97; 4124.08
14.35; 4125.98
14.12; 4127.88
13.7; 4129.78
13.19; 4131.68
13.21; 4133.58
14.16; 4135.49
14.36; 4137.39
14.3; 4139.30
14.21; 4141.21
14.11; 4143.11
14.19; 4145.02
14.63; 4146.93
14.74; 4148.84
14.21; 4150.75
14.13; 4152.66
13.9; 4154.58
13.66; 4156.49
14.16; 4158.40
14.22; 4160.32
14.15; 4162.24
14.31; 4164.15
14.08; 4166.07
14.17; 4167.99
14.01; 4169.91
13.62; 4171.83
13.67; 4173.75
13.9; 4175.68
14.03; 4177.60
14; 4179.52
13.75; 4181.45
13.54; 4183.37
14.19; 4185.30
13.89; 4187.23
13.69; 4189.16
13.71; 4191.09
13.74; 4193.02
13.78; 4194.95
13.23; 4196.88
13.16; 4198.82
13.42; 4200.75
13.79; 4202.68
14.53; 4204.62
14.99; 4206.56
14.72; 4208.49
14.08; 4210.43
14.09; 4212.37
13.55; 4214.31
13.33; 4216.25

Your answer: 0.93 AA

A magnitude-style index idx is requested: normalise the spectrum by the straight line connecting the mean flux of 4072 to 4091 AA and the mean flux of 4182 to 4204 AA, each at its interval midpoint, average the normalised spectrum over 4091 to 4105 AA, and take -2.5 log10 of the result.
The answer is 0.27 mag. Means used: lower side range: 13.6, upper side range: 13.7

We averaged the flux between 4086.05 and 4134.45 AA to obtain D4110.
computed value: 12.4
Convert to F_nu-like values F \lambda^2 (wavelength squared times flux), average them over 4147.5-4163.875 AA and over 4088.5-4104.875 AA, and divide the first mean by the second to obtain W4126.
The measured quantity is 1.32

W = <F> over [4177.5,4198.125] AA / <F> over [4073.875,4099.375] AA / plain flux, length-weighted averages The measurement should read 1.05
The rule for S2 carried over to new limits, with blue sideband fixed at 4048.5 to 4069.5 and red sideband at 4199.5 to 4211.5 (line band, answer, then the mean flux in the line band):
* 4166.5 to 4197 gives 0.9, 13.8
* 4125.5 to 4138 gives 0.3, 13.8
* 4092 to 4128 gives 5.4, 12.1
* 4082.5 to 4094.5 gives 0.9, 13.2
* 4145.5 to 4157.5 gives 0.0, 14.2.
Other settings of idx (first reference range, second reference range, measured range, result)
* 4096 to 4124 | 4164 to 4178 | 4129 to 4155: -0.095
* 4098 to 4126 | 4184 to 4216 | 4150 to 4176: -0.076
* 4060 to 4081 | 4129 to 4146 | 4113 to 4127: 0.031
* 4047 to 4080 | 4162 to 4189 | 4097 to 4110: 0.345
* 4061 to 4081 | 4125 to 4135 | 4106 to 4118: 0.112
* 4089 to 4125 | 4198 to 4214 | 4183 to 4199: 0.007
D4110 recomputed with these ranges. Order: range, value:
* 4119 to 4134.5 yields 13.8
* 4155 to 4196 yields 13.9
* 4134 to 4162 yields 14.2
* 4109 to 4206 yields 13.8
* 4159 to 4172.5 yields 14.1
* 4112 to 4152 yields 13.9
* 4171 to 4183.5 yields 13.8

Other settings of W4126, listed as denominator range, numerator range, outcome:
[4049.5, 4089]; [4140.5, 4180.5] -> 1.05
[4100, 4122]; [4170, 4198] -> 1.22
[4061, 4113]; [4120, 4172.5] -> 1.15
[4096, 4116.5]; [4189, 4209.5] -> 1.32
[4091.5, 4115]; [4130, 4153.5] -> 1.28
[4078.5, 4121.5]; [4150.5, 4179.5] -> 1.18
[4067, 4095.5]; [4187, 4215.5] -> 1.09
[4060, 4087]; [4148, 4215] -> 1.06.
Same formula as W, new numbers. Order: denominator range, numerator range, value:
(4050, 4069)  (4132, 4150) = 1.00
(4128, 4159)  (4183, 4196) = 0.98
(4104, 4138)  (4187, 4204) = 1.03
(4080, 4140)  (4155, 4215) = 1.09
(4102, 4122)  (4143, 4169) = 1.18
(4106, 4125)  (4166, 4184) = 1.07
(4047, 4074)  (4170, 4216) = 0.98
